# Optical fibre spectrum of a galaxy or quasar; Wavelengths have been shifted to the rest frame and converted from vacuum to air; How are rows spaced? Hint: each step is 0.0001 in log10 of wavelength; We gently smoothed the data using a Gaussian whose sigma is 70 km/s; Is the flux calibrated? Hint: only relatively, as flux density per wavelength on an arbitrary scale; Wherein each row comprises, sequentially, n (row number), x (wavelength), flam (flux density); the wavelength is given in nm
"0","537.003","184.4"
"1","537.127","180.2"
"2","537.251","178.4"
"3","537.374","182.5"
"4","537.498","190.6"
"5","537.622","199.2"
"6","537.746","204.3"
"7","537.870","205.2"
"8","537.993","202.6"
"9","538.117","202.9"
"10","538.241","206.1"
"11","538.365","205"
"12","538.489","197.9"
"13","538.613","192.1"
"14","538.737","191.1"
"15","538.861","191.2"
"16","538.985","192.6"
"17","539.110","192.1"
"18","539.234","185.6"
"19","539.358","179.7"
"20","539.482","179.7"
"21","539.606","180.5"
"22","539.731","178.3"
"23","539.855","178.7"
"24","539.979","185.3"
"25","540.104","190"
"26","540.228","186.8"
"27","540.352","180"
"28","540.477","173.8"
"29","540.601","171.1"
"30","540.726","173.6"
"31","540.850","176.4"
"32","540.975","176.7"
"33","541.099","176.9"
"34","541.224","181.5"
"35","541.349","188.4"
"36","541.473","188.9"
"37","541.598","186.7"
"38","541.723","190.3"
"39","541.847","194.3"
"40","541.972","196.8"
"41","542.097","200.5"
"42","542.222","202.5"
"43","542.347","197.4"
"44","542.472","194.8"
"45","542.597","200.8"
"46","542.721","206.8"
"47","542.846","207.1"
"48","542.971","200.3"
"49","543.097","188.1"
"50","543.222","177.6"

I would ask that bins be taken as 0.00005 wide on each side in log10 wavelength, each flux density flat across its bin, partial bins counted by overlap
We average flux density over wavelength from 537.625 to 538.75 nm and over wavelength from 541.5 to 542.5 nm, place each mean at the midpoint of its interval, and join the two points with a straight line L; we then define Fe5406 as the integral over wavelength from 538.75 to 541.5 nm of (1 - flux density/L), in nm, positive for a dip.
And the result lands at 0.22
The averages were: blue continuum 201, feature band 182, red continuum 195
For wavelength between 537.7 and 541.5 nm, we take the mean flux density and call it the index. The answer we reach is 188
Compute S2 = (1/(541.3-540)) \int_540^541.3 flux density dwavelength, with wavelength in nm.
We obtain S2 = 179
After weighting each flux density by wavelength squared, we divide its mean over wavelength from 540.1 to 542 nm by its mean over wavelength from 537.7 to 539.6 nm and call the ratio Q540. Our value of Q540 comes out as 0.9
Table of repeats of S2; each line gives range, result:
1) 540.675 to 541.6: 181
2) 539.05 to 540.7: 181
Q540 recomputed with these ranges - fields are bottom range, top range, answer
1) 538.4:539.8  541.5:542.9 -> 1.07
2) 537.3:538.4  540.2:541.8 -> 0.92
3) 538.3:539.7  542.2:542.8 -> 1.07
